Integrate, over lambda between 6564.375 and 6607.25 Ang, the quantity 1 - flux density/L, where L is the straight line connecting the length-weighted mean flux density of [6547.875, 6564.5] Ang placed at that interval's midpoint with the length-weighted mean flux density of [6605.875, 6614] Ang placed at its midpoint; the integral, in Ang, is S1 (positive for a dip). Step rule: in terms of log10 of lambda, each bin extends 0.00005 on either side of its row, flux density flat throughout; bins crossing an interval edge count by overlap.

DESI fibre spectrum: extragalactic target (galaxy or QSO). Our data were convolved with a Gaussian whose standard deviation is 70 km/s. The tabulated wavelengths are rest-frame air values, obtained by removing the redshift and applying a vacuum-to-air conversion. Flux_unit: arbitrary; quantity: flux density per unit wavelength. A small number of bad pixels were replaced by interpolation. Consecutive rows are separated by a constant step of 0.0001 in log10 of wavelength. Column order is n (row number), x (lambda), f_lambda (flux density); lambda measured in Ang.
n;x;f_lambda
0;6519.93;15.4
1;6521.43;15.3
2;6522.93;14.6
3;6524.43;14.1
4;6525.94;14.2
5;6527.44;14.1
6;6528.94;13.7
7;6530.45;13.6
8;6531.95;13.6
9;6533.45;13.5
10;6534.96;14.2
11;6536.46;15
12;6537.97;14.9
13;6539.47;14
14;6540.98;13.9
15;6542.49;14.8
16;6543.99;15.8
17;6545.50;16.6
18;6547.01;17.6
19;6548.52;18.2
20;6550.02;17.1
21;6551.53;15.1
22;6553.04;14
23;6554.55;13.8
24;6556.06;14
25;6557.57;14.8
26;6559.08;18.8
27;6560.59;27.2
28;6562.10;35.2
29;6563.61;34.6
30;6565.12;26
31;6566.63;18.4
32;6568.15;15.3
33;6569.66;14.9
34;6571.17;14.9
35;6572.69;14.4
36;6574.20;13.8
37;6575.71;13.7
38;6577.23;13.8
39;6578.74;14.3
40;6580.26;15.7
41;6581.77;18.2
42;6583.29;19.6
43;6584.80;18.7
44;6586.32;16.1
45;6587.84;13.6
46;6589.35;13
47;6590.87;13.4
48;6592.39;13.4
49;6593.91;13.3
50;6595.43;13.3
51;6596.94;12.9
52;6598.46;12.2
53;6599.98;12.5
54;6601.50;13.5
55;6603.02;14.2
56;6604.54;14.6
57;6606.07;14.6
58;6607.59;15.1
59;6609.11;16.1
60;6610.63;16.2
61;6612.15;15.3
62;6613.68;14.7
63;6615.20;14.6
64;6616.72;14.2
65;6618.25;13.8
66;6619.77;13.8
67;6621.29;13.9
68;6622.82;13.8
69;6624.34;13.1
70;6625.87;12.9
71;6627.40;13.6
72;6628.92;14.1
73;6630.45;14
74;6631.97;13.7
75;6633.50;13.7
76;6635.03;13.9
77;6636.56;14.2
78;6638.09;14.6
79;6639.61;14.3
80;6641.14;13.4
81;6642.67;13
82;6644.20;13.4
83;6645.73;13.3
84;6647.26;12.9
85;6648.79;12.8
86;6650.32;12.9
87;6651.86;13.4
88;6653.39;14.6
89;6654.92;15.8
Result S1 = 6.2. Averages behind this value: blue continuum 20.3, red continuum 15.4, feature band 15.1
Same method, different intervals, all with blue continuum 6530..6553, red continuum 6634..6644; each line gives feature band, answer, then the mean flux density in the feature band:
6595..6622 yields 0.1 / 14.2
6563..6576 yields -3.2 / 18.4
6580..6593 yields -1.1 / 15.8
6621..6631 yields 0.3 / 13.6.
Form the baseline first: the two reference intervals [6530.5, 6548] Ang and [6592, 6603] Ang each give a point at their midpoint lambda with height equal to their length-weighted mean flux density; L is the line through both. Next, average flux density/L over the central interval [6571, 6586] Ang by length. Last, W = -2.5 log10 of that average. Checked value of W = -0.15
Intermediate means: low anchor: 14.9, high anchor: 13.1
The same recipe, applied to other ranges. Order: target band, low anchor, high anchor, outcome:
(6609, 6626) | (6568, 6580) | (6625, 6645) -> -0.03 mag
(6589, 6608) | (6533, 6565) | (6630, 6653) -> 0.16 mag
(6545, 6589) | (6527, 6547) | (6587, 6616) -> -0.24 mag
